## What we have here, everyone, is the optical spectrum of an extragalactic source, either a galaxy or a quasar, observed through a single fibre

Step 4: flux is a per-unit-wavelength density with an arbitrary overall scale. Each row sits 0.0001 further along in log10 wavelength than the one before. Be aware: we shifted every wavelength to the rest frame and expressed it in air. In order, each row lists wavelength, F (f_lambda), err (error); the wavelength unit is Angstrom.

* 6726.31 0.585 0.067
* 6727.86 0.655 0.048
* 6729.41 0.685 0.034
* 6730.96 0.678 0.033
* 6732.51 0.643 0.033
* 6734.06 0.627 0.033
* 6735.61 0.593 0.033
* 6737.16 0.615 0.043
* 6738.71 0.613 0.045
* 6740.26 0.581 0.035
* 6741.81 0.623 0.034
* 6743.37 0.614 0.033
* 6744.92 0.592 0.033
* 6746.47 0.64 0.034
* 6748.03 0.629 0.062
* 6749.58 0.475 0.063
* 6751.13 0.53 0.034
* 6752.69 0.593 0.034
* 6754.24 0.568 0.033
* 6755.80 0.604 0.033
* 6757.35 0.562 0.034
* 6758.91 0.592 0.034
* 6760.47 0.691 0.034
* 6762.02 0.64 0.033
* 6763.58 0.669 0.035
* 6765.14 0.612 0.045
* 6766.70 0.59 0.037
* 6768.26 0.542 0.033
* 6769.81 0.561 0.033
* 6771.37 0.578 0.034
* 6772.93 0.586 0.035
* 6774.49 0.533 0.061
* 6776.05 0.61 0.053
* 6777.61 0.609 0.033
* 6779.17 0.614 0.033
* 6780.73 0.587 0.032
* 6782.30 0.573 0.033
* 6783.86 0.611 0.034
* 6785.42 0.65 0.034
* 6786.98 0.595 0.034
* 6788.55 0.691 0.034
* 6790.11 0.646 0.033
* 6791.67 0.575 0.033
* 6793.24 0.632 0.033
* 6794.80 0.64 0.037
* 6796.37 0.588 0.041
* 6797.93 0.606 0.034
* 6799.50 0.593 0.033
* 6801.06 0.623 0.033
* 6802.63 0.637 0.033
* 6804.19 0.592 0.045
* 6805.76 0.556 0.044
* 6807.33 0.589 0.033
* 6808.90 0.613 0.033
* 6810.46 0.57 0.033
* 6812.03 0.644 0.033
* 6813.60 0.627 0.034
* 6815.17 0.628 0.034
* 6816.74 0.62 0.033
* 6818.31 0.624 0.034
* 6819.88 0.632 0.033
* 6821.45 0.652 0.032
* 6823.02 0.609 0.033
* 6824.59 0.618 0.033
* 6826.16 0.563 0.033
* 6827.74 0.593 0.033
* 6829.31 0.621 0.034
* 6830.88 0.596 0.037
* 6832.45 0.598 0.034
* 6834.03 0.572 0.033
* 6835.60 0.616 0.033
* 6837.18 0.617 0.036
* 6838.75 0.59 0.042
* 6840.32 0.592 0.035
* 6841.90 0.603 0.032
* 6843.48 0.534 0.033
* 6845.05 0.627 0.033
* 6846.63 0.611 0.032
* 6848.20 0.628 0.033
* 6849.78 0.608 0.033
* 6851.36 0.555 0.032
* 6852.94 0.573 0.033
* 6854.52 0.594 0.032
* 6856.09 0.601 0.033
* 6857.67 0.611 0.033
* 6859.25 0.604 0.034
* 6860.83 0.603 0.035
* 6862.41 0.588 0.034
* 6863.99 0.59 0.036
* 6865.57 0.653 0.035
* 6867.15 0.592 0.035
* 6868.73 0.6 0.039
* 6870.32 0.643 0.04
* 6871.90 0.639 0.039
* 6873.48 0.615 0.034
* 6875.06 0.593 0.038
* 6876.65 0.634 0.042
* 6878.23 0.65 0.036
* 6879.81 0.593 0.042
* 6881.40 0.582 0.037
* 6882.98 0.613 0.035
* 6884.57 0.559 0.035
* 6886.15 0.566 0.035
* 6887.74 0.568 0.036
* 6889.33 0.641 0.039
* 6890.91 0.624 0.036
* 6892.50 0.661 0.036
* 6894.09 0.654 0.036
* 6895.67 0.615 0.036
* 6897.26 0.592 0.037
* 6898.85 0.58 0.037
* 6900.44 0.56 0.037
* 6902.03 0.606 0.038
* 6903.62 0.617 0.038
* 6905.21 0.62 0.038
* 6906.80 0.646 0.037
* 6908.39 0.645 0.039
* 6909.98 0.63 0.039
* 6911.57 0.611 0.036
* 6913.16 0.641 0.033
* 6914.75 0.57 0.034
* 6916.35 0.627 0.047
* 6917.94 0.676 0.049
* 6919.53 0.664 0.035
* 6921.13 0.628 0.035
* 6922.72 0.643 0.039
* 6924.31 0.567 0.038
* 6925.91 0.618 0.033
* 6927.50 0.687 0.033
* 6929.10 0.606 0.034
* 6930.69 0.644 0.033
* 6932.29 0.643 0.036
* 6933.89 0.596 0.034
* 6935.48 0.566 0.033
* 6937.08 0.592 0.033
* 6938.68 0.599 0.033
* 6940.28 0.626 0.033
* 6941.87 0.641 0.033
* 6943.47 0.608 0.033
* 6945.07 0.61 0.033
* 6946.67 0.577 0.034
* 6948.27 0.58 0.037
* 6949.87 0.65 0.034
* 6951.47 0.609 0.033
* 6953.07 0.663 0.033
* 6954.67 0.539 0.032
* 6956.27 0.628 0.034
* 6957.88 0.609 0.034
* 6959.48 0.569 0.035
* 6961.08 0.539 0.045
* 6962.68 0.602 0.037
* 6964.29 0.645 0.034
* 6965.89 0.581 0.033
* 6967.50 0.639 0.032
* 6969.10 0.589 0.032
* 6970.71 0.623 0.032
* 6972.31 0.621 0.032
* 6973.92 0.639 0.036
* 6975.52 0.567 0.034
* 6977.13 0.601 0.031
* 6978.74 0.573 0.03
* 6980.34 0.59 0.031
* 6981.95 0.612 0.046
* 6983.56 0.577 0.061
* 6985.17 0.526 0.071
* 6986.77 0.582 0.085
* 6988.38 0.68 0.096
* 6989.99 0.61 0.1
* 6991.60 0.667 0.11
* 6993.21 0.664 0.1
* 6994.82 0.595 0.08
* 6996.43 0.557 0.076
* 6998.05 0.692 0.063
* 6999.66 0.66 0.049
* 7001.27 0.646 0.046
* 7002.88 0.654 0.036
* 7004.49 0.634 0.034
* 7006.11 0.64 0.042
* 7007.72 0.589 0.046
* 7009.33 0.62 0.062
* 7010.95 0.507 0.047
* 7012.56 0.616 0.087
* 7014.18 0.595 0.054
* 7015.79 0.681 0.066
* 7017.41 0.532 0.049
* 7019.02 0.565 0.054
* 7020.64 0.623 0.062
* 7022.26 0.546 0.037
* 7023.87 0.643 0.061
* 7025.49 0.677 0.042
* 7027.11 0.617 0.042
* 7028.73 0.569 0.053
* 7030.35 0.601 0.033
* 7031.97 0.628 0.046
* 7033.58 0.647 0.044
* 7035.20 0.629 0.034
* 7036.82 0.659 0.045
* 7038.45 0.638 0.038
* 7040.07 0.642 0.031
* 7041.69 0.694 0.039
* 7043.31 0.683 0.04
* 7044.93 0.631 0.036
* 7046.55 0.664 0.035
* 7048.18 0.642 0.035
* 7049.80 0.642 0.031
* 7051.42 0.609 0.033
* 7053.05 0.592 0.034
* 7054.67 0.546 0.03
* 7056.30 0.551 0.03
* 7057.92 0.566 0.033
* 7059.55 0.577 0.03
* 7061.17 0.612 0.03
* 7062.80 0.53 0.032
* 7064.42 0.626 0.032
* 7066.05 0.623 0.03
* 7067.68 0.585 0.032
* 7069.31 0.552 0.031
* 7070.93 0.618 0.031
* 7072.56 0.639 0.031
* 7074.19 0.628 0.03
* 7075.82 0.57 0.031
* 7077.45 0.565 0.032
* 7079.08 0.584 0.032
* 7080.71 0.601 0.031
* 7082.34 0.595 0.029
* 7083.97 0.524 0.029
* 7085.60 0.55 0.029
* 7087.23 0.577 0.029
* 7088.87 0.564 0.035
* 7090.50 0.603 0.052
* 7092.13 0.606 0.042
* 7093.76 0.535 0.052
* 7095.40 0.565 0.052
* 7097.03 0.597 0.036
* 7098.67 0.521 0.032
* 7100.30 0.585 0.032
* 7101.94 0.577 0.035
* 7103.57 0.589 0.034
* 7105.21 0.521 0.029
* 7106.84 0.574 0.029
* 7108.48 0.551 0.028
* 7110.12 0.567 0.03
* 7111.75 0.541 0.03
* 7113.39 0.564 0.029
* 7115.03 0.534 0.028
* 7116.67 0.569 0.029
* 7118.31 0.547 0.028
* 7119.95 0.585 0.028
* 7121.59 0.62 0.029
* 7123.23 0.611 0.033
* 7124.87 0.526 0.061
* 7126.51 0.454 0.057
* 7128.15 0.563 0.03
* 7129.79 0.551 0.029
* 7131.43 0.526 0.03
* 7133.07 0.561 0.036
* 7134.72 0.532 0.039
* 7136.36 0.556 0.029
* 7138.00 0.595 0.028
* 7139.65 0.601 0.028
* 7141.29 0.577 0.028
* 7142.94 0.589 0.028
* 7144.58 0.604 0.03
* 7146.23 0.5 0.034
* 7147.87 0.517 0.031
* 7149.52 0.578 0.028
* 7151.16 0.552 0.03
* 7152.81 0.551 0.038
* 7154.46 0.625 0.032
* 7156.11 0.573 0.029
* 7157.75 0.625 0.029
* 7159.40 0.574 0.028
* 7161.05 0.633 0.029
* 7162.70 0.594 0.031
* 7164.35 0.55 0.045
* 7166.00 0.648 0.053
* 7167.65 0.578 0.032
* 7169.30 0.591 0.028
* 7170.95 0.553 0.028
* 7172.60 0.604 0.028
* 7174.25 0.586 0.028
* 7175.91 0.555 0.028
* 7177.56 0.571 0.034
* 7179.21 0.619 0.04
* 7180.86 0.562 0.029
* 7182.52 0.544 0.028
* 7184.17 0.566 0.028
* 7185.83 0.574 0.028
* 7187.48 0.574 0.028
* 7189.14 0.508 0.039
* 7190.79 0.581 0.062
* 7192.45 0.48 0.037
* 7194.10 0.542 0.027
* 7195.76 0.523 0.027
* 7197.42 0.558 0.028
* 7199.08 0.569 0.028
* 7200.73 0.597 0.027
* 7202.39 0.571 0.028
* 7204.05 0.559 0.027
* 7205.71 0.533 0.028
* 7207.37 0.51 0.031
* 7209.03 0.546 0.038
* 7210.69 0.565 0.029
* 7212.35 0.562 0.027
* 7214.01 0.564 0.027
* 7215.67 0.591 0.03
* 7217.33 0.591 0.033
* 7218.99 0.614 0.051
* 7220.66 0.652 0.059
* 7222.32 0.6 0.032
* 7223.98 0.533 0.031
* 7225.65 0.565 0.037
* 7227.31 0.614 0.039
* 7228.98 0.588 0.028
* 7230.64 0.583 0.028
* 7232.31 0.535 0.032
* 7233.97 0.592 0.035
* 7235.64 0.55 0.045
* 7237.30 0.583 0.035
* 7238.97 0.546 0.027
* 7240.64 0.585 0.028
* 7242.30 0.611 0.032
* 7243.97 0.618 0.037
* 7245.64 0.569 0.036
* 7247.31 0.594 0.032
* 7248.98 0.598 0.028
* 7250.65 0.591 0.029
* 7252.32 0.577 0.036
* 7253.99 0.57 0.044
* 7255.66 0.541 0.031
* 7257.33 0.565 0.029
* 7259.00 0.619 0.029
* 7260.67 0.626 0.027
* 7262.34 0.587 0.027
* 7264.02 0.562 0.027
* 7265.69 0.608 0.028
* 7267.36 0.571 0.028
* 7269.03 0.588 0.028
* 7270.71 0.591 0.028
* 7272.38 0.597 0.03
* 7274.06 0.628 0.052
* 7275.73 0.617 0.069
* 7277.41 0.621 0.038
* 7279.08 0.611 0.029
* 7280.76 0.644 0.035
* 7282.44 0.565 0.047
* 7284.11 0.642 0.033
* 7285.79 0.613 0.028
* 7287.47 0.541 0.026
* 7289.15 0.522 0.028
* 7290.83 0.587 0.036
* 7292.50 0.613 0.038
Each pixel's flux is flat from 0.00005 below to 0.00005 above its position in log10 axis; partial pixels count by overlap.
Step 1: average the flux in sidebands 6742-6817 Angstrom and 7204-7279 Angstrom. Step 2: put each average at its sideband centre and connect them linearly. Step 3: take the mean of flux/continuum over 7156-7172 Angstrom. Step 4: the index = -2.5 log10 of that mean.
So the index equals -0.01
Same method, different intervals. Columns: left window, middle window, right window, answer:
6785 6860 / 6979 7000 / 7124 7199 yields -0.05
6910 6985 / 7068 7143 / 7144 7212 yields 0.02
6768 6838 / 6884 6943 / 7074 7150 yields -0.05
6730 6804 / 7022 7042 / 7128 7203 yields -0.09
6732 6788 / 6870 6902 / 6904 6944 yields 0.02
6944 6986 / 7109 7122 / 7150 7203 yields 0.03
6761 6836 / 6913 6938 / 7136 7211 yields -0.05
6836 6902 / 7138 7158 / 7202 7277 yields 0.03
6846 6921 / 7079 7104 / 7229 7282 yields 0.05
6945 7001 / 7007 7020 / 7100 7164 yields 0.02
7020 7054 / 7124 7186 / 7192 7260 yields 0.05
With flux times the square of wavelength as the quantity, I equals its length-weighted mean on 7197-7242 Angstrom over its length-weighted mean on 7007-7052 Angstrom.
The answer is 0.97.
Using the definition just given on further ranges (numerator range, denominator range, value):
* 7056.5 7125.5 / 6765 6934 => 1.01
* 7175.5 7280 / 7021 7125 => 1.02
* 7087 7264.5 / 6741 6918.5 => 1.04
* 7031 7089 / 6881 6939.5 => 1.03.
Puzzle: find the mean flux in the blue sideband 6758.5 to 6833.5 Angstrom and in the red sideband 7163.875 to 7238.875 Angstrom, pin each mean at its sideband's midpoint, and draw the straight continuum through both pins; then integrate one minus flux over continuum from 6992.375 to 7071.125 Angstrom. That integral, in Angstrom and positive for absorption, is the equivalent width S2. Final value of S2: -3.8 Angstrom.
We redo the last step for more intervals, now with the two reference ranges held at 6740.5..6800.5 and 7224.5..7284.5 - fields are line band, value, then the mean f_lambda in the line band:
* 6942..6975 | -0.5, 0.606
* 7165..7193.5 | 1.0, 0.57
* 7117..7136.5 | 1.3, 0.553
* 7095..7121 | 1.4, 0.562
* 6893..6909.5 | -0.5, 0.615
